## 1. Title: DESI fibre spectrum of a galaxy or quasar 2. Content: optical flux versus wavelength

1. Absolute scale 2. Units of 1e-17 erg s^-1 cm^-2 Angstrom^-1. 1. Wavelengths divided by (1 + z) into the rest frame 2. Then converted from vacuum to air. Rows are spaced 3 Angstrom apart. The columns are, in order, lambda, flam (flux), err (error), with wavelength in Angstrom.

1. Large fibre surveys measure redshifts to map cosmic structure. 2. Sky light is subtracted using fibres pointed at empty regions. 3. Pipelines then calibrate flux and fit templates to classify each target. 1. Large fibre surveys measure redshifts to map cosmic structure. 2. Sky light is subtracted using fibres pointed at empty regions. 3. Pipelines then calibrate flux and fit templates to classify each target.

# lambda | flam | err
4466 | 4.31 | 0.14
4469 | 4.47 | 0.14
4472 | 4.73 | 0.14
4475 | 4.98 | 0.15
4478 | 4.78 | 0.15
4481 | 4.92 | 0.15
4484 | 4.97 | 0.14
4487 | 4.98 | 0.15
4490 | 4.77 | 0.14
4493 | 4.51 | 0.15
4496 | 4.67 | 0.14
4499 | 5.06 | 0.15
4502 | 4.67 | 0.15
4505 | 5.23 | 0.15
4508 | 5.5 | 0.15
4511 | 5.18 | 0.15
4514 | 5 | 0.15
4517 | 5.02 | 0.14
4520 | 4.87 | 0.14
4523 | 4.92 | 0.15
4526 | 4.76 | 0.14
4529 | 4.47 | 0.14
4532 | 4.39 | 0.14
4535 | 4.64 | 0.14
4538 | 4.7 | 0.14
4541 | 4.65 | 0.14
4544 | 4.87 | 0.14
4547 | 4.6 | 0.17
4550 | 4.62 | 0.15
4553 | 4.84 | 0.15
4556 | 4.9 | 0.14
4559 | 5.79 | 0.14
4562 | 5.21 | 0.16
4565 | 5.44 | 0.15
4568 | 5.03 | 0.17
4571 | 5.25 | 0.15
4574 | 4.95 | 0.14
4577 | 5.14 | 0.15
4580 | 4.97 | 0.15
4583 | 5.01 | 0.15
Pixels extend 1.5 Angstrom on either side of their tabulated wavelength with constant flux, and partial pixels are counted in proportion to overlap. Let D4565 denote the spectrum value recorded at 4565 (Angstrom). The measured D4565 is 5.44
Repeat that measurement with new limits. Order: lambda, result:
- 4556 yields 4.9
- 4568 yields 5.03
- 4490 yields 4.77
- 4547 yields 4.6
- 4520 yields 4.87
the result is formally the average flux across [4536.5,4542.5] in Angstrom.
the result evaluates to 4.68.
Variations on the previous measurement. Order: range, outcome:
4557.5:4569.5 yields 5.37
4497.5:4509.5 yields 5.12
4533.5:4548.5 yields 4.69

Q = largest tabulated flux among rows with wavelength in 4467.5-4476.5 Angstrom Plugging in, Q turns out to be 4.98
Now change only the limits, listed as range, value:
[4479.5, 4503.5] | 5.06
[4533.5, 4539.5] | 4.7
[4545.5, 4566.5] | 5.79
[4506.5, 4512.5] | 5.5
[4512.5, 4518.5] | 5.02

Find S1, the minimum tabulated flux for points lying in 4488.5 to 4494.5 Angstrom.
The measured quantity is 4.51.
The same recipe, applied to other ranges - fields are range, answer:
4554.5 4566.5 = 4.9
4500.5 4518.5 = 4.67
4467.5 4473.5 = 4.47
